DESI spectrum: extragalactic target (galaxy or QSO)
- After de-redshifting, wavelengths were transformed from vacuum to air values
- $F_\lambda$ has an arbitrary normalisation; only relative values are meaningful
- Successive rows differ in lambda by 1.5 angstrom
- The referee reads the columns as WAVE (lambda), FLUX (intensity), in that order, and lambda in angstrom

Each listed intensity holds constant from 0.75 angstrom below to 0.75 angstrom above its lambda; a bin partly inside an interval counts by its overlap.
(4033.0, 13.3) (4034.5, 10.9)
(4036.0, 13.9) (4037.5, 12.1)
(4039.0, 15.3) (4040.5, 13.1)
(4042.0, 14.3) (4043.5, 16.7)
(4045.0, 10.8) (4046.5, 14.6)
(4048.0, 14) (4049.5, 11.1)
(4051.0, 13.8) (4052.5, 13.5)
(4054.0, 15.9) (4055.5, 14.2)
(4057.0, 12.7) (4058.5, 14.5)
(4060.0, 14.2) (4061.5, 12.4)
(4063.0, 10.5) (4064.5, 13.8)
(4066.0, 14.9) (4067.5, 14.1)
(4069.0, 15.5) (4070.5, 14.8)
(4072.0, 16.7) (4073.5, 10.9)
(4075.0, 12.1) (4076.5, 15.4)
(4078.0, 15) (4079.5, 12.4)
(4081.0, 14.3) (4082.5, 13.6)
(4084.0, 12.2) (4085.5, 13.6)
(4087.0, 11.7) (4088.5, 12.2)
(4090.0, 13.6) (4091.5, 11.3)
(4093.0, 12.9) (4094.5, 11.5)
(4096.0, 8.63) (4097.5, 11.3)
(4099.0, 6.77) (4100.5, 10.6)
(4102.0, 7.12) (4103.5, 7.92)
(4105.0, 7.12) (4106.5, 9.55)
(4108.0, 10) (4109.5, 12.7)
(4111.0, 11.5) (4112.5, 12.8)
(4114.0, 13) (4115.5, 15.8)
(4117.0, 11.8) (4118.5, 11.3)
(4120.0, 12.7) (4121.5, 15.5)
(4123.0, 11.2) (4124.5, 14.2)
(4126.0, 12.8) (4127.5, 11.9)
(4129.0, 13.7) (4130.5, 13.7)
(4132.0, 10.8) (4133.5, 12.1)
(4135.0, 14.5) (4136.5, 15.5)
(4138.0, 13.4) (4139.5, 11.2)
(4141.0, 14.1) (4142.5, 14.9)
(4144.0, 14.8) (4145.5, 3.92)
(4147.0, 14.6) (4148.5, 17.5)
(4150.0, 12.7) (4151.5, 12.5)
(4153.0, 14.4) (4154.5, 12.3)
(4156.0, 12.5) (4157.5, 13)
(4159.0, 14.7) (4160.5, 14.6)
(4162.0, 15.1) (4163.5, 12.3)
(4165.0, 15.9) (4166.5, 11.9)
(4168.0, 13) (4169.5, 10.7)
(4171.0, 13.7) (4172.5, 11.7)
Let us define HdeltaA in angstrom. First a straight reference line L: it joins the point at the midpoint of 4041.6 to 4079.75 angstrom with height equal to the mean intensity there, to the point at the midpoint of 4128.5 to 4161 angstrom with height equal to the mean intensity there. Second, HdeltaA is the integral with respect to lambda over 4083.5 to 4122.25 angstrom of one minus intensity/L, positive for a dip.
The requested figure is 6.2 angstrom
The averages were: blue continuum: 13.8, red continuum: 13.2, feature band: 11.3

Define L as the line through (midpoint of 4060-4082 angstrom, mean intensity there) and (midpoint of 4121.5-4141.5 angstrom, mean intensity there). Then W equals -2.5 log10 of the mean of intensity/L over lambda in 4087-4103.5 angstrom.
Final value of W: 0.27 mag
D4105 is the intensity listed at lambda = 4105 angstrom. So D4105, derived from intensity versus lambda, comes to 7.12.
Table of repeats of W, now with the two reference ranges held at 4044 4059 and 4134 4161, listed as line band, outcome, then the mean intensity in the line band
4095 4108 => 0.466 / 8.76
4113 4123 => 0.020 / 13.2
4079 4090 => 0.047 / 12.9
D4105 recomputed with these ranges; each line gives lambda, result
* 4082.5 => 13.6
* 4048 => 14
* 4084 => 12.2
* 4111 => 11.5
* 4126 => 12.8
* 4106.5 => 9.55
